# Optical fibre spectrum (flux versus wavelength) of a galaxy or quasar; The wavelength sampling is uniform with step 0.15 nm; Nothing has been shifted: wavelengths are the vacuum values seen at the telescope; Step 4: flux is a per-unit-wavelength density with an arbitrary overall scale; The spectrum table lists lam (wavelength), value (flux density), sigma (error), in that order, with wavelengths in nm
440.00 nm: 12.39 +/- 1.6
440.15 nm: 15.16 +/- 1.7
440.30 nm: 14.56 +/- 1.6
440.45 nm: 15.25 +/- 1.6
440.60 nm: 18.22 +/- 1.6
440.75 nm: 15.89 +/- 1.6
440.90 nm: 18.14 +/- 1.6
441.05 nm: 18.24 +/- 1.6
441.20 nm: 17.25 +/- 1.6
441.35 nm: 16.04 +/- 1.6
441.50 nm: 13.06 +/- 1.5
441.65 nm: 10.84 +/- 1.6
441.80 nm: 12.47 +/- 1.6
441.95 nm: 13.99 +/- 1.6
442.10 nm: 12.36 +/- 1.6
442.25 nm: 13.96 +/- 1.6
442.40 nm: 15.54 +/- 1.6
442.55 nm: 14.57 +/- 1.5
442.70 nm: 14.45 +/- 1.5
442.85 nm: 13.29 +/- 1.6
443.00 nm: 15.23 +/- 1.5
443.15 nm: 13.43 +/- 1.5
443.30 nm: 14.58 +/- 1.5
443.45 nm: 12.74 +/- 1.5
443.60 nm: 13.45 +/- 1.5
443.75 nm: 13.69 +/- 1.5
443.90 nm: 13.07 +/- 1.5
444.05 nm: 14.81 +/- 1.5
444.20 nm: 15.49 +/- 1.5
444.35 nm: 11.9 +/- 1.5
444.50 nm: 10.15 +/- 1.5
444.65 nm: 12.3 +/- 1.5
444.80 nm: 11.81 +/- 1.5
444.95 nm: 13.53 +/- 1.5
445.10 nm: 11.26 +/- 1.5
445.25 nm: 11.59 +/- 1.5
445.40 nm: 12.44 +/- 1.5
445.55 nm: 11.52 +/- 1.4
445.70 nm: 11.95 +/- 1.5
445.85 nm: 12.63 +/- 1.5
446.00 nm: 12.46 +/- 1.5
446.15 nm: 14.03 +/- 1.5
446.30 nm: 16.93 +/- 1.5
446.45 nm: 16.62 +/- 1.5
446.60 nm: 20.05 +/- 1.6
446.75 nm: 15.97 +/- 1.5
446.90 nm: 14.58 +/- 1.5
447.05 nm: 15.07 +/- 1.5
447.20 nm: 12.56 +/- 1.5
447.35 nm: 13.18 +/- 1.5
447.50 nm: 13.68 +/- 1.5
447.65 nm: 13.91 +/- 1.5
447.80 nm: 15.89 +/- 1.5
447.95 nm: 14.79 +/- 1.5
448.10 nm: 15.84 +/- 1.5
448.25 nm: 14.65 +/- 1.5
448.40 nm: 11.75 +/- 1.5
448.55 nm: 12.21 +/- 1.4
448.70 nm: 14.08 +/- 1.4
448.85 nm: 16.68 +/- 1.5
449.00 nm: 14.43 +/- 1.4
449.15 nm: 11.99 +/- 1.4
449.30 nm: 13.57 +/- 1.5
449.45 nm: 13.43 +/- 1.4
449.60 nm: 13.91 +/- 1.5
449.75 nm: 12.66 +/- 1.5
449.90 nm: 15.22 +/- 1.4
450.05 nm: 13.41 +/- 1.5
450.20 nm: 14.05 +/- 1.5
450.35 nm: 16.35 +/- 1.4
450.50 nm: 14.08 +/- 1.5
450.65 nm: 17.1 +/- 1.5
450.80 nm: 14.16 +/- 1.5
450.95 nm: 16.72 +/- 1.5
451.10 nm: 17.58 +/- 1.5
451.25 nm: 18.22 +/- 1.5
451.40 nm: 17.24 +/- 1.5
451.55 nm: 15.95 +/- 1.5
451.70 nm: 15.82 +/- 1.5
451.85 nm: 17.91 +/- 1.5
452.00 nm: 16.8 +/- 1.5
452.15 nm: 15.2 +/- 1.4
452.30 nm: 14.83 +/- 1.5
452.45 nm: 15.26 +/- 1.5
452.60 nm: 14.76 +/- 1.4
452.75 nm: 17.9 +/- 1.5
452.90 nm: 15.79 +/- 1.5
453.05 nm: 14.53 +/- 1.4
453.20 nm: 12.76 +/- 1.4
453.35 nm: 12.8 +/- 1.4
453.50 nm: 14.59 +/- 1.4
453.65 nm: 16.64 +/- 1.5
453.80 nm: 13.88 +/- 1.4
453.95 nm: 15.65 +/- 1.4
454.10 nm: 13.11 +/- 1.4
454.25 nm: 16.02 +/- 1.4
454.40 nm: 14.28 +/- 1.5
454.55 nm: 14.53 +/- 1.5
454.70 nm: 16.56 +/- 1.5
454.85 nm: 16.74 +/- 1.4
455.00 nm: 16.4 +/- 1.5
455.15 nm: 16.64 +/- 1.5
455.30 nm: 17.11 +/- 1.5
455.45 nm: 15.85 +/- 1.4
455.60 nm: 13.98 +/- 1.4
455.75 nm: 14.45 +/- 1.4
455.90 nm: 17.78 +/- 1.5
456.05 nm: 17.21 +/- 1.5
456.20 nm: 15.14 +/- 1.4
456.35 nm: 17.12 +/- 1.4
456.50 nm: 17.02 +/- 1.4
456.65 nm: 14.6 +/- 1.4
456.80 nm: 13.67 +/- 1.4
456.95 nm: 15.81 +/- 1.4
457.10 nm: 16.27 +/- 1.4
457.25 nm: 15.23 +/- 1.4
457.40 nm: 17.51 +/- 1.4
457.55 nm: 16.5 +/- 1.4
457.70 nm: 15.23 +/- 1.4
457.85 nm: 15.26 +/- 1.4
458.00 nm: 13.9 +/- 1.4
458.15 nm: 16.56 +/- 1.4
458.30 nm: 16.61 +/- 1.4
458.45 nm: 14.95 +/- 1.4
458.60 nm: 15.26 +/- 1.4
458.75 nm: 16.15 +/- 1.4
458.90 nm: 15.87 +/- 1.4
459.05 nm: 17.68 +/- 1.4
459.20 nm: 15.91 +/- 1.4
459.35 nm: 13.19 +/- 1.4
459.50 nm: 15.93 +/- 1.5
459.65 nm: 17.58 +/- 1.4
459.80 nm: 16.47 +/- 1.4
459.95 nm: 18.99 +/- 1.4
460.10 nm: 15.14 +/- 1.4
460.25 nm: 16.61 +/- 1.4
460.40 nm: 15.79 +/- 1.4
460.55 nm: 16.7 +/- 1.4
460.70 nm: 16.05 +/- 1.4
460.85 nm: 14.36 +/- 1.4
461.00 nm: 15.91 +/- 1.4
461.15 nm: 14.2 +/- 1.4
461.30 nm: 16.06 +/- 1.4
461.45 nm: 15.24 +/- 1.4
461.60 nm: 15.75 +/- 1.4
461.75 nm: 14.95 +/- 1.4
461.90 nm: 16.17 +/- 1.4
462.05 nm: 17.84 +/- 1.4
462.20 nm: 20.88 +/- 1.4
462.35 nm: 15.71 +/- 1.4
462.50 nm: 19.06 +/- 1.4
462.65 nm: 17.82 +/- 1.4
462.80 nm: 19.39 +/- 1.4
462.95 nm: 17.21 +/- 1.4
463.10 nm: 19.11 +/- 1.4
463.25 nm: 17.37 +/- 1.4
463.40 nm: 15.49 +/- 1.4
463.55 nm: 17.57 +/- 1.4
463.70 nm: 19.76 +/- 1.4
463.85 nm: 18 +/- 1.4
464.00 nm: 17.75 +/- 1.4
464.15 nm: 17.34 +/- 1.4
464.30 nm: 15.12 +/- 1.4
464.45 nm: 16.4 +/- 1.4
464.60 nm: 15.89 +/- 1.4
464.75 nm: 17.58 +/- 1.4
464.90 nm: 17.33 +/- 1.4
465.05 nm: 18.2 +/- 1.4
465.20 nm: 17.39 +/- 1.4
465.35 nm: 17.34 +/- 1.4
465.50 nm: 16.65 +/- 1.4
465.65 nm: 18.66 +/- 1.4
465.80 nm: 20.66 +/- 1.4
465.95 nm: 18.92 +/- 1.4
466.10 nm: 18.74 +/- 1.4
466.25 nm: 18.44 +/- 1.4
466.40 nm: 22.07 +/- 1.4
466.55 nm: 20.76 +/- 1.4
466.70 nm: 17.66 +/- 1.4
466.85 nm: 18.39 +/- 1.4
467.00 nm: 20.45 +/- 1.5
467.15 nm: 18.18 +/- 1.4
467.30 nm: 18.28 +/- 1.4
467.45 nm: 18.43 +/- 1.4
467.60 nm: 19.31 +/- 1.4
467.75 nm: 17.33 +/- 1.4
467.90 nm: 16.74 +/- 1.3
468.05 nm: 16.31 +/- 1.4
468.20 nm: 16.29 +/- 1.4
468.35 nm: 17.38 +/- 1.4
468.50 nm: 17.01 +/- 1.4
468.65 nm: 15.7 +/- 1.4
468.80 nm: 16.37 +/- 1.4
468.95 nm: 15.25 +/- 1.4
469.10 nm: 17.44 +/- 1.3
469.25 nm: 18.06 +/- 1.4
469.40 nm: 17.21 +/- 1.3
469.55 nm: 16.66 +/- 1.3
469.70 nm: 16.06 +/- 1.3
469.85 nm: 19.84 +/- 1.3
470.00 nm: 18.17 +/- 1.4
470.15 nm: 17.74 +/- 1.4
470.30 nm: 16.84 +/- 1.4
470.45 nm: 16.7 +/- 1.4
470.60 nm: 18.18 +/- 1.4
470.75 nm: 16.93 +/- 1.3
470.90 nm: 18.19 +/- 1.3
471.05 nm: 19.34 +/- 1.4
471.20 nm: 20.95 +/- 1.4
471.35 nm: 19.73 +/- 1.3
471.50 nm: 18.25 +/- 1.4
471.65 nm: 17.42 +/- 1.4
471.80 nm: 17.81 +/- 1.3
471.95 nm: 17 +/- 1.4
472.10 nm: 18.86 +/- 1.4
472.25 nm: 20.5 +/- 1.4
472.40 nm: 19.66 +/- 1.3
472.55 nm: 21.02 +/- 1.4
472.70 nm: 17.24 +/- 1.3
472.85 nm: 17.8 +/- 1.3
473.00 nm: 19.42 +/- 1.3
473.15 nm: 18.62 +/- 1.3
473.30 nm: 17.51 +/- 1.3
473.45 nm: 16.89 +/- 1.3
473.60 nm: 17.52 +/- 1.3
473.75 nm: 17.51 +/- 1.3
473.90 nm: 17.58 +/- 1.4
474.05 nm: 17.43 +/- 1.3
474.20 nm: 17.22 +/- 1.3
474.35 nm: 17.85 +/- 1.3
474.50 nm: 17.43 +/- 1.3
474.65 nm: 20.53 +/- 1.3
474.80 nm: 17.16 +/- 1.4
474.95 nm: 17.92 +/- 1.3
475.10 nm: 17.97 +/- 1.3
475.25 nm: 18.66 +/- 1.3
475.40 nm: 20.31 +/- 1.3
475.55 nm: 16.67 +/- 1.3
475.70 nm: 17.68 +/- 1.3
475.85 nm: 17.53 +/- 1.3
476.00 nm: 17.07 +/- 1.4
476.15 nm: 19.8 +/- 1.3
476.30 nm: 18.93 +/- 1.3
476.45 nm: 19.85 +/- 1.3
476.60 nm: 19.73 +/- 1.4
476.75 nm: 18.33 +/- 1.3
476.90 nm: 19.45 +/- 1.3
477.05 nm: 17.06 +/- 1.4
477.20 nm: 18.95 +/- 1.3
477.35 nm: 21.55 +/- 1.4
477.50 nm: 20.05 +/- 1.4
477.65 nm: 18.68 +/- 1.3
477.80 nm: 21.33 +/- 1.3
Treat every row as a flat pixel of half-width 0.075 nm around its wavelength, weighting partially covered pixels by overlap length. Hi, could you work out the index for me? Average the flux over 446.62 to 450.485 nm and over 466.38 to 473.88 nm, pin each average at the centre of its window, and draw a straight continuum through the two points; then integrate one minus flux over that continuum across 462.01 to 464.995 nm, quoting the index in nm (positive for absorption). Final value -0.14 nm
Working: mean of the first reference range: 14.2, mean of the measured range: 17.6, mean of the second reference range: 18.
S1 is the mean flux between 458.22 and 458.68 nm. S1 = 15.6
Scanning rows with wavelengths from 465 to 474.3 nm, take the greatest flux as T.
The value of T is 22.07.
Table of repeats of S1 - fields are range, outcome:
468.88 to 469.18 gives 16.4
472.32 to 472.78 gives 19.3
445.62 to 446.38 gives 13.6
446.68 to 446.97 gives 15.3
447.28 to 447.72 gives 13.6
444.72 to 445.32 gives 12.1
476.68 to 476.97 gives 18.9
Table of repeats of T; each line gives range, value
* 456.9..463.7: 20.88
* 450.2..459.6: 18.22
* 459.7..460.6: 18.99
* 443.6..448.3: 20.05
